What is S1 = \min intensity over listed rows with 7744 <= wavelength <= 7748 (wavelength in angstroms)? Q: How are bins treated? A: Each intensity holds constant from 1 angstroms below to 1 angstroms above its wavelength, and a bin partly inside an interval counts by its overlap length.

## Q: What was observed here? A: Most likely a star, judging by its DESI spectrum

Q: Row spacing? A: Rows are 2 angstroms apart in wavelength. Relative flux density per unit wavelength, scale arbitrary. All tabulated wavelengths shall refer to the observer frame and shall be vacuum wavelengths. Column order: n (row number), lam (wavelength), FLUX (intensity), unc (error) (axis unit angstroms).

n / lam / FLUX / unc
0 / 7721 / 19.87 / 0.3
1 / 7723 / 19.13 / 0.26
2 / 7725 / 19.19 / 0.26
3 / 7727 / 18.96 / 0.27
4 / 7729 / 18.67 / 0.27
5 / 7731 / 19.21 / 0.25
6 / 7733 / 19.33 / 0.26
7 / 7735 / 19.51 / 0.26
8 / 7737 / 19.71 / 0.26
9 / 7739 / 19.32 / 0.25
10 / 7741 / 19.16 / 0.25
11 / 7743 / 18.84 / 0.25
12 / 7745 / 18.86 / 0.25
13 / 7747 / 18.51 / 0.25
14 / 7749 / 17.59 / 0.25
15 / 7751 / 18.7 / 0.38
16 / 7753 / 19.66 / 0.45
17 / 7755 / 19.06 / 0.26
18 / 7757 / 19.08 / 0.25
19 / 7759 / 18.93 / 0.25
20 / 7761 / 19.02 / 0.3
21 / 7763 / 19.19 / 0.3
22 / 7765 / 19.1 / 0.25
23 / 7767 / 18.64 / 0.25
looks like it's 18.51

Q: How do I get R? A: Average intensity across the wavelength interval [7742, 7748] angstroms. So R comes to 18.7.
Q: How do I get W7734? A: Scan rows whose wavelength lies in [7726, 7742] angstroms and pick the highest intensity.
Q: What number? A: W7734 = 19.71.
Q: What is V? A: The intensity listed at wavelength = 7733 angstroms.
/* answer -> 19.33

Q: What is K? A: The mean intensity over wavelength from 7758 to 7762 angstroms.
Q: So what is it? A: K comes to 19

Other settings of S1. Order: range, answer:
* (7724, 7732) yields 18.67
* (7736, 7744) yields 18.84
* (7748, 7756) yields 17.59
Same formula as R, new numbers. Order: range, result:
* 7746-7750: 18.1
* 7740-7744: 19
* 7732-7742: 19.4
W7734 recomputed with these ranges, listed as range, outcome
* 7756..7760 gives 19.08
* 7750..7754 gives 19.66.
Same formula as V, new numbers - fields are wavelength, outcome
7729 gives 18.67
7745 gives 18.86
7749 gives 17.59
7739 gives 19.32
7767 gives 18.64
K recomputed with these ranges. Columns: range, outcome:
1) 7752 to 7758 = 19.3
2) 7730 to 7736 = 19.4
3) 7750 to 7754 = 19.2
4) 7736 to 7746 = 19.2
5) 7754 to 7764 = 19.1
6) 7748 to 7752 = 18.1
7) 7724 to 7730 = 18.9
